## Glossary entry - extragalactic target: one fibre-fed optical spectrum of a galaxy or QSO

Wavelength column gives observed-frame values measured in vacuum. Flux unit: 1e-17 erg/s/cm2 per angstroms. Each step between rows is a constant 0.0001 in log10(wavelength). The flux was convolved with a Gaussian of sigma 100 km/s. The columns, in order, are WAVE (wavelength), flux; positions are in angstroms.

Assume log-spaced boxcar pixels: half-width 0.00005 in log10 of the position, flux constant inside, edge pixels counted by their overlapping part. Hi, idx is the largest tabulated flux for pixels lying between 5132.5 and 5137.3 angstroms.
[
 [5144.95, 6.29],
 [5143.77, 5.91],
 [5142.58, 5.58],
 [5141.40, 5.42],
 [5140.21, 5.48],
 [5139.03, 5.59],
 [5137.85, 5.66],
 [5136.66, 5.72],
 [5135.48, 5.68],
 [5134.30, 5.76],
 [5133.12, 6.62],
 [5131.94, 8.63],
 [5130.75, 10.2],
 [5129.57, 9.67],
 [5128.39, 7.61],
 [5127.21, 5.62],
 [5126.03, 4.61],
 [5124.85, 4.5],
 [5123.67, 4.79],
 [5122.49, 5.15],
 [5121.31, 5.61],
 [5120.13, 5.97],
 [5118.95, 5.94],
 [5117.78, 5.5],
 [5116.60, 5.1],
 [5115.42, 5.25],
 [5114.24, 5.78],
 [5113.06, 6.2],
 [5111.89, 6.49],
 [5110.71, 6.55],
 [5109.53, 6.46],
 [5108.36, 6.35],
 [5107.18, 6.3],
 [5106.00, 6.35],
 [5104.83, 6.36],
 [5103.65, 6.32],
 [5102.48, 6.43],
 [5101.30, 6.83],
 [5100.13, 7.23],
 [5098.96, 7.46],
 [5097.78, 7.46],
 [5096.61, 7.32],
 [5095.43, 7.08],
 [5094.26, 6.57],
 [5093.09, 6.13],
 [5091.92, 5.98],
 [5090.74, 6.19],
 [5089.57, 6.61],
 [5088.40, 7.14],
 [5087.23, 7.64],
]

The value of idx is 6.62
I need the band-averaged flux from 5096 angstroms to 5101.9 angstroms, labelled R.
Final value 7.25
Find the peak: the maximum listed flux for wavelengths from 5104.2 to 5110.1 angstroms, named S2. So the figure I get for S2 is 6.46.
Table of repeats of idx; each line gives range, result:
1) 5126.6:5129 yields 7.61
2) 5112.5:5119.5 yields 6.2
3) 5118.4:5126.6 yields 5.97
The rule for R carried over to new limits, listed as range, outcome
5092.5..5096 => 6.61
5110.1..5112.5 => 6.52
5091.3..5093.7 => 6.06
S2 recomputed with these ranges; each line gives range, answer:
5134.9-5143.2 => 5.72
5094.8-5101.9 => 7.46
